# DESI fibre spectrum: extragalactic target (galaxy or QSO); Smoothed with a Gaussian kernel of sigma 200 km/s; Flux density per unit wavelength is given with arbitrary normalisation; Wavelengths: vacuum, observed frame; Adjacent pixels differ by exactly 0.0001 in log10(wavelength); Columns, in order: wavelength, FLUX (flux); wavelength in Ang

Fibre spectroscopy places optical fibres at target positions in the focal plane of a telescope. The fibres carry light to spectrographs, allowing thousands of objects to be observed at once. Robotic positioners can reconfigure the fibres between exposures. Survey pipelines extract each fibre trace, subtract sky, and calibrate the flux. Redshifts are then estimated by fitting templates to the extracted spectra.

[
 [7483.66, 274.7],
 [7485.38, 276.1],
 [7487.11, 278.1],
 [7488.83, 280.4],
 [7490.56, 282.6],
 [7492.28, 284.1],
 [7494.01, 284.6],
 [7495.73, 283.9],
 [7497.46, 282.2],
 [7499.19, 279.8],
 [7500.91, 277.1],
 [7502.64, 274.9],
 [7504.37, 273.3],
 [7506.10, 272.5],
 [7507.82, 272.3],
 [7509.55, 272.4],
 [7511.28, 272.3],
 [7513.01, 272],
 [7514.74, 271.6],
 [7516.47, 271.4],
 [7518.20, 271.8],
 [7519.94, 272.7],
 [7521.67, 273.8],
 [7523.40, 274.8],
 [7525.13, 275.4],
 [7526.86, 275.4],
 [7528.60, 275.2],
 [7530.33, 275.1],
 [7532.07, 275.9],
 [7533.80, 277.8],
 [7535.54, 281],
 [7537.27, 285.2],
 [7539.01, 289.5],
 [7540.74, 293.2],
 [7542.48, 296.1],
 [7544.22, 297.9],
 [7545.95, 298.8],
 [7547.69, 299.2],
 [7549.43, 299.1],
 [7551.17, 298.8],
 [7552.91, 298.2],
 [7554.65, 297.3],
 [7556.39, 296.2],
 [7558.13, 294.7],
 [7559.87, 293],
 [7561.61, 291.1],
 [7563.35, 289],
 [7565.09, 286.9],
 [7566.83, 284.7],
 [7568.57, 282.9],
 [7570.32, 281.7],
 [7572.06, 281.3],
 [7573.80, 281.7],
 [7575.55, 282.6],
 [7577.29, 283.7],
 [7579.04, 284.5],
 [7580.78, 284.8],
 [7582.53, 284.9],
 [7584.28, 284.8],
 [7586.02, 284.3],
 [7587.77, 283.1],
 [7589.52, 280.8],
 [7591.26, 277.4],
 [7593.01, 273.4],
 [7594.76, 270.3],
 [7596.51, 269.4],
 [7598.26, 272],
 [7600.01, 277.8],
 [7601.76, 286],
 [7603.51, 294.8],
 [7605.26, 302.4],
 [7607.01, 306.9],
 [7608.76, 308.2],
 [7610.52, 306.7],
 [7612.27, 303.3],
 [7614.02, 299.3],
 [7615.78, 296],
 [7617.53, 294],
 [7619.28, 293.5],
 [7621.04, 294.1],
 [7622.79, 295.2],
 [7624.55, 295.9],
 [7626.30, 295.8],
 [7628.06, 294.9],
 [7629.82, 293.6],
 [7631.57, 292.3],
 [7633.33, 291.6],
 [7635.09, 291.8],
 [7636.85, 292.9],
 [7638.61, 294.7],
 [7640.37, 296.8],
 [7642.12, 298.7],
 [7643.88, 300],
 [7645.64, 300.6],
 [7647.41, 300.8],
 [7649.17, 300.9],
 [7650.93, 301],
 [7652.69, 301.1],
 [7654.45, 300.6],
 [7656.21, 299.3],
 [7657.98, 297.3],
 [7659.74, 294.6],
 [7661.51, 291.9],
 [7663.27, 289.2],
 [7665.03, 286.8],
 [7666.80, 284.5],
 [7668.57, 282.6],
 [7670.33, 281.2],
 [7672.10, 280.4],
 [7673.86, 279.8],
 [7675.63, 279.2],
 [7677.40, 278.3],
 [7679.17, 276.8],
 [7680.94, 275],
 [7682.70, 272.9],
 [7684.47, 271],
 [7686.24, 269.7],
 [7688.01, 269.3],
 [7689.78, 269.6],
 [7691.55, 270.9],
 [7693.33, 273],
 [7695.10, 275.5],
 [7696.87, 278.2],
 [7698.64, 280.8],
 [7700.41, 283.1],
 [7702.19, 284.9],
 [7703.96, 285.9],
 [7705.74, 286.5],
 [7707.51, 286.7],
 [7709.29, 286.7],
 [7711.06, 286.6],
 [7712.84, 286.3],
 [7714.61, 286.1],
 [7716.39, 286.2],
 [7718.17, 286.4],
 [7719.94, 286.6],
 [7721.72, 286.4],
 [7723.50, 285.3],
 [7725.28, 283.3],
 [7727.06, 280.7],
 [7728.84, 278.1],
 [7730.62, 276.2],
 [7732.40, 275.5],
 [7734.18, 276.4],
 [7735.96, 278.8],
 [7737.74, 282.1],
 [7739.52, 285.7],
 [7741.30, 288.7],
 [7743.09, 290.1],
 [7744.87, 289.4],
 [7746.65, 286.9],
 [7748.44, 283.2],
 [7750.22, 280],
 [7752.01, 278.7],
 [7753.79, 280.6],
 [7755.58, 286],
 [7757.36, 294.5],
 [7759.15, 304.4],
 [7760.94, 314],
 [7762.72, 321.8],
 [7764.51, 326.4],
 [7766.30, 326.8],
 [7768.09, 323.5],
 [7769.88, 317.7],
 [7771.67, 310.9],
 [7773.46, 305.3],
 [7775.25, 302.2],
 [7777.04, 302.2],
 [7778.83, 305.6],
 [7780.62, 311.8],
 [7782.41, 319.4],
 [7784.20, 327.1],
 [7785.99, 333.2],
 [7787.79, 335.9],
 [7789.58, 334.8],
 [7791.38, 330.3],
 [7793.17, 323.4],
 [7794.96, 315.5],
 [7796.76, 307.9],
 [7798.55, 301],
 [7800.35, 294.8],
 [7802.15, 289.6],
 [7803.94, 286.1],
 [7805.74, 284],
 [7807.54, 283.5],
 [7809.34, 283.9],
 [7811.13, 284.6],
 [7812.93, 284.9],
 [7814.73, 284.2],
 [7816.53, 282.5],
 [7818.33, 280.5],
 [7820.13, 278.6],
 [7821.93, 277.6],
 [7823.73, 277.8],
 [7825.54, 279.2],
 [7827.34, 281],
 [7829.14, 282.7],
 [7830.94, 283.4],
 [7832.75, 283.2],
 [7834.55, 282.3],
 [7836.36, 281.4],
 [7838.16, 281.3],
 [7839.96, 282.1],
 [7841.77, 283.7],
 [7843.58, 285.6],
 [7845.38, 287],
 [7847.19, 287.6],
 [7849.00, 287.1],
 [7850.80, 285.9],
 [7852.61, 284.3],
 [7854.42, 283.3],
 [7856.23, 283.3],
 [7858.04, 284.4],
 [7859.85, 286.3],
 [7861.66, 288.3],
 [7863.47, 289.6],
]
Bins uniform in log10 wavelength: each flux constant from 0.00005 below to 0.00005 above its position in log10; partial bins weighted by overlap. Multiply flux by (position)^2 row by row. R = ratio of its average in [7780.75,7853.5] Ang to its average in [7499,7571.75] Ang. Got 1.12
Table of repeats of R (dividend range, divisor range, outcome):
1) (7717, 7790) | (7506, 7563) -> 1.11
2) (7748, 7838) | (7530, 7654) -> 1.08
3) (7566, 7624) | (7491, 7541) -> 1.06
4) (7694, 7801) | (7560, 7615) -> 1.08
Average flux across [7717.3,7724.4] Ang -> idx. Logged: 286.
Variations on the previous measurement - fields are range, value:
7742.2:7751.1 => 286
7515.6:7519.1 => 271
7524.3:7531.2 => 275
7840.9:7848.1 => 286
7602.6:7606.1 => 299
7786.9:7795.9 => 328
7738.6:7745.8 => 289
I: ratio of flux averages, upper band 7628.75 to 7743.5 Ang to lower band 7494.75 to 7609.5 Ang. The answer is 1.01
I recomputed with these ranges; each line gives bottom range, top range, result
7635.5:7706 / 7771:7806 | 1.09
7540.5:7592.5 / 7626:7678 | 1.01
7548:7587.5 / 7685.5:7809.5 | 1.02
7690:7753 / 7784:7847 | 1.04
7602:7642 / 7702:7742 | 0.96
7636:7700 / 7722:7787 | 1.04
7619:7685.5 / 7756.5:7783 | 1.07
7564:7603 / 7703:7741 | 1.01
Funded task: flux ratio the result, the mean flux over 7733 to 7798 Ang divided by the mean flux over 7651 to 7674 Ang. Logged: 1.0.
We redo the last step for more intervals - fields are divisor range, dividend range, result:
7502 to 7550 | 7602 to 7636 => 1.06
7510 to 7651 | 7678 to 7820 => 1.01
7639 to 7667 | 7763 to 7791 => 1.07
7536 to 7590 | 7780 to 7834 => 1.03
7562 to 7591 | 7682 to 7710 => 0.98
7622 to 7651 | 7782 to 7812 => 1.04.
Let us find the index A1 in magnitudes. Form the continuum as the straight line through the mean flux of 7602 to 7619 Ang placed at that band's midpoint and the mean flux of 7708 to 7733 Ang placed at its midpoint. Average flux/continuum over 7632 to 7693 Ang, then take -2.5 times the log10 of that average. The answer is 0.020 mag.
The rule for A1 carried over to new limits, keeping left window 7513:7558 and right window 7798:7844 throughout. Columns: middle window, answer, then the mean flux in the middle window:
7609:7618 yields -0.06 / 301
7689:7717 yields 0.01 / 282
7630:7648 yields -0.04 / 296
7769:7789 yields -0.12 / 316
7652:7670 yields -0.03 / 292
